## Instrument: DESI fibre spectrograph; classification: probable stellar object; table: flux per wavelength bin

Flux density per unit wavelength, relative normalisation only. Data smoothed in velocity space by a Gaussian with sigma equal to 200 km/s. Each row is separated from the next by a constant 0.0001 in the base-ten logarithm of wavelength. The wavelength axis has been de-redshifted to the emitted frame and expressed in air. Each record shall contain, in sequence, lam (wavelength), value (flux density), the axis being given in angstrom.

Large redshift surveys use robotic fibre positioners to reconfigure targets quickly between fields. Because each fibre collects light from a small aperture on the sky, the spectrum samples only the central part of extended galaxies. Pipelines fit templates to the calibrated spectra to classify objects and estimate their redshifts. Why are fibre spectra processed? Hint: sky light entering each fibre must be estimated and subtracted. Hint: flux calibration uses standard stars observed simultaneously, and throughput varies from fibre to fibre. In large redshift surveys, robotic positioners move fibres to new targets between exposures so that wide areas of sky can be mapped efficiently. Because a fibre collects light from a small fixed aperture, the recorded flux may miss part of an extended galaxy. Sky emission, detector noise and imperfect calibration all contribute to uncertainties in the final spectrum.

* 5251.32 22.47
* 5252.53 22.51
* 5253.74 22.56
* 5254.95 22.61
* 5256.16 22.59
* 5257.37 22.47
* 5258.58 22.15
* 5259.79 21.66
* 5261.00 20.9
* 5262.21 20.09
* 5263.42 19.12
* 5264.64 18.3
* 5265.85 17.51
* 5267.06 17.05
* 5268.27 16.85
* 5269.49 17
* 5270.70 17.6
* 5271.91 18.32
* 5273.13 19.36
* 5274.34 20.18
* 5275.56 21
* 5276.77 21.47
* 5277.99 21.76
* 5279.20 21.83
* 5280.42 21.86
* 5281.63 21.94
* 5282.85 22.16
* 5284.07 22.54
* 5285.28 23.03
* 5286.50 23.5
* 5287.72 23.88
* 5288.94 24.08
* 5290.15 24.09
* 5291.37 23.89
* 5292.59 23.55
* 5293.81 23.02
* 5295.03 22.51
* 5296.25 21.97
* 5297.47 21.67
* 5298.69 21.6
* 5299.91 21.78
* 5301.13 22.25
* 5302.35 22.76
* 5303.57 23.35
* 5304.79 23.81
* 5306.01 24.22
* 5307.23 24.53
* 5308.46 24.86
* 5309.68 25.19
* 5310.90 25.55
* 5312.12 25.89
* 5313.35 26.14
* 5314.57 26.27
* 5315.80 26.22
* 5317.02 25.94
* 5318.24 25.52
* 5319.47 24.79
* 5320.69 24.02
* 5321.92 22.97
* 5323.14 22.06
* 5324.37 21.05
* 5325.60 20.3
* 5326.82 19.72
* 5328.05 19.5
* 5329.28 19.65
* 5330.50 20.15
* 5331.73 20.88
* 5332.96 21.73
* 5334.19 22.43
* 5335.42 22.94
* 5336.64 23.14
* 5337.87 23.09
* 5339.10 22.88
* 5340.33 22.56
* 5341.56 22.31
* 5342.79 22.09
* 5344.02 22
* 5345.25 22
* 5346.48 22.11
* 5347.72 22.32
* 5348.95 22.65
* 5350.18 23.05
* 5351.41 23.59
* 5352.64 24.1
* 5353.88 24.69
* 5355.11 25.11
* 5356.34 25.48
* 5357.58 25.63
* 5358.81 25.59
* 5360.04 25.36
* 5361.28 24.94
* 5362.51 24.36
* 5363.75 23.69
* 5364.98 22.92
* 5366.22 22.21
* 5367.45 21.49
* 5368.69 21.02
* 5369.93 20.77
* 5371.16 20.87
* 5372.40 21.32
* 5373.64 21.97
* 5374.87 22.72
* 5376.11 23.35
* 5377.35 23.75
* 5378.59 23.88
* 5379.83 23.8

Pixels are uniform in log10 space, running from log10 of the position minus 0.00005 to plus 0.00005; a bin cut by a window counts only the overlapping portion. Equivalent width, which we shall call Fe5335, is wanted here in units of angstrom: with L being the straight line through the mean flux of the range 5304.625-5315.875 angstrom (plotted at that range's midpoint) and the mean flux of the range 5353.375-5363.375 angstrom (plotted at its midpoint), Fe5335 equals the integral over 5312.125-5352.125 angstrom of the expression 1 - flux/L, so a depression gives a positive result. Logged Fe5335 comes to 3.9 angstrom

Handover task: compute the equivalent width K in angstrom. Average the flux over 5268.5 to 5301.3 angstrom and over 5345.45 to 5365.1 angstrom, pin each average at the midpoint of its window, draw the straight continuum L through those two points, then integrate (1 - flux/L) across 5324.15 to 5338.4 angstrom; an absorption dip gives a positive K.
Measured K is 1.3 angstrom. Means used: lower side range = 21.7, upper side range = 24.1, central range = 21.2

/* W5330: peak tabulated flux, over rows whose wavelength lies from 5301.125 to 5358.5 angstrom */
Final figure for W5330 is 26.27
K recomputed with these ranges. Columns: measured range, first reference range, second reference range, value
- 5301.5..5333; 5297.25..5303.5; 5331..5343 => -1.6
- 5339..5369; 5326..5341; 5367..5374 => -2.9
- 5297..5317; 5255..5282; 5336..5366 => -2.3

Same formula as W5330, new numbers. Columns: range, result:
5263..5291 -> 24.09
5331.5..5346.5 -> 23.14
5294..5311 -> 25.55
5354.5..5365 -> 25.63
